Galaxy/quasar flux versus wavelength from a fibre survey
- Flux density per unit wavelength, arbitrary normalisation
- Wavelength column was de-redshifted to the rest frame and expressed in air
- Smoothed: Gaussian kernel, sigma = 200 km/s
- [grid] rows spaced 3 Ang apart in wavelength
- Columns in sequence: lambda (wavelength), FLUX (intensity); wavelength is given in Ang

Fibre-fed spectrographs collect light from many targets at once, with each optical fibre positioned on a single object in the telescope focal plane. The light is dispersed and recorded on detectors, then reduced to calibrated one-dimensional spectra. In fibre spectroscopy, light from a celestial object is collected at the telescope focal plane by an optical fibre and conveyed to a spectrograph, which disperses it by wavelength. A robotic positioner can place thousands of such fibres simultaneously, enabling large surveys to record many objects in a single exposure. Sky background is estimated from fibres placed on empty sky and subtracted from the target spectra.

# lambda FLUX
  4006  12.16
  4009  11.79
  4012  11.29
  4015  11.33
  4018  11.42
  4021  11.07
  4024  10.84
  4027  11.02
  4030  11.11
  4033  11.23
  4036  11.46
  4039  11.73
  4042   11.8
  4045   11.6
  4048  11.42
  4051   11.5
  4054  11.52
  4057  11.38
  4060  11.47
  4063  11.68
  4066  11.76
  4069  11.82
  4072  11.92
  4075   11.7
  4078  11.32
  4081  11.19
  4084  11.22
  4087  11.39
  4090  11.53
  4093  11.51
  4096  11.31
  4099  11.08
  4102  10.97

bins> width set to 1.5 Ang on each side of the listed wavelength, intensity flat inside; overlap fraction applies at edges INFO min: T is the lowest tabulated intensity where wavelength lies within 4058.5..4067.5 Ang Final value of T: 11.47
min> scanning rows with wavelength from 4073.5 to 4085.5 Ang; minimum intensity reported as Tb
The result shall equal 11.19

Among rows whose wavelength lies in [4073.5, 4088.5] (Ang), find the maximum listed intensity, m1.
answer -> 11.7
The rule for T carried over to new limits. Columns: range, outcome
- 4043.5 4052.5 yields 11.42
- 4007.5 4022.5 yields 11.07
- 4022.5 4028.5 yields 10.84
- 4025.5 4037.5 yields 11.02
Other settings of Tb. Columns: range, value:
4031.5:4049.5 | 11.23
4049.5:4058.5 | 11.38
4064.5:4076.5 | 11.7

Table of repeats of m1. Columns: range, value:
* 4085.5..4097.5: 11.53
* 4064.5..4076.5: 11.92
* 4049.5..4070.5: 11.82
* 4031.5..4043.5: 11.8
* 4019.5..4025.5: 11.07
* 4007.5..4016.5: 11.79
